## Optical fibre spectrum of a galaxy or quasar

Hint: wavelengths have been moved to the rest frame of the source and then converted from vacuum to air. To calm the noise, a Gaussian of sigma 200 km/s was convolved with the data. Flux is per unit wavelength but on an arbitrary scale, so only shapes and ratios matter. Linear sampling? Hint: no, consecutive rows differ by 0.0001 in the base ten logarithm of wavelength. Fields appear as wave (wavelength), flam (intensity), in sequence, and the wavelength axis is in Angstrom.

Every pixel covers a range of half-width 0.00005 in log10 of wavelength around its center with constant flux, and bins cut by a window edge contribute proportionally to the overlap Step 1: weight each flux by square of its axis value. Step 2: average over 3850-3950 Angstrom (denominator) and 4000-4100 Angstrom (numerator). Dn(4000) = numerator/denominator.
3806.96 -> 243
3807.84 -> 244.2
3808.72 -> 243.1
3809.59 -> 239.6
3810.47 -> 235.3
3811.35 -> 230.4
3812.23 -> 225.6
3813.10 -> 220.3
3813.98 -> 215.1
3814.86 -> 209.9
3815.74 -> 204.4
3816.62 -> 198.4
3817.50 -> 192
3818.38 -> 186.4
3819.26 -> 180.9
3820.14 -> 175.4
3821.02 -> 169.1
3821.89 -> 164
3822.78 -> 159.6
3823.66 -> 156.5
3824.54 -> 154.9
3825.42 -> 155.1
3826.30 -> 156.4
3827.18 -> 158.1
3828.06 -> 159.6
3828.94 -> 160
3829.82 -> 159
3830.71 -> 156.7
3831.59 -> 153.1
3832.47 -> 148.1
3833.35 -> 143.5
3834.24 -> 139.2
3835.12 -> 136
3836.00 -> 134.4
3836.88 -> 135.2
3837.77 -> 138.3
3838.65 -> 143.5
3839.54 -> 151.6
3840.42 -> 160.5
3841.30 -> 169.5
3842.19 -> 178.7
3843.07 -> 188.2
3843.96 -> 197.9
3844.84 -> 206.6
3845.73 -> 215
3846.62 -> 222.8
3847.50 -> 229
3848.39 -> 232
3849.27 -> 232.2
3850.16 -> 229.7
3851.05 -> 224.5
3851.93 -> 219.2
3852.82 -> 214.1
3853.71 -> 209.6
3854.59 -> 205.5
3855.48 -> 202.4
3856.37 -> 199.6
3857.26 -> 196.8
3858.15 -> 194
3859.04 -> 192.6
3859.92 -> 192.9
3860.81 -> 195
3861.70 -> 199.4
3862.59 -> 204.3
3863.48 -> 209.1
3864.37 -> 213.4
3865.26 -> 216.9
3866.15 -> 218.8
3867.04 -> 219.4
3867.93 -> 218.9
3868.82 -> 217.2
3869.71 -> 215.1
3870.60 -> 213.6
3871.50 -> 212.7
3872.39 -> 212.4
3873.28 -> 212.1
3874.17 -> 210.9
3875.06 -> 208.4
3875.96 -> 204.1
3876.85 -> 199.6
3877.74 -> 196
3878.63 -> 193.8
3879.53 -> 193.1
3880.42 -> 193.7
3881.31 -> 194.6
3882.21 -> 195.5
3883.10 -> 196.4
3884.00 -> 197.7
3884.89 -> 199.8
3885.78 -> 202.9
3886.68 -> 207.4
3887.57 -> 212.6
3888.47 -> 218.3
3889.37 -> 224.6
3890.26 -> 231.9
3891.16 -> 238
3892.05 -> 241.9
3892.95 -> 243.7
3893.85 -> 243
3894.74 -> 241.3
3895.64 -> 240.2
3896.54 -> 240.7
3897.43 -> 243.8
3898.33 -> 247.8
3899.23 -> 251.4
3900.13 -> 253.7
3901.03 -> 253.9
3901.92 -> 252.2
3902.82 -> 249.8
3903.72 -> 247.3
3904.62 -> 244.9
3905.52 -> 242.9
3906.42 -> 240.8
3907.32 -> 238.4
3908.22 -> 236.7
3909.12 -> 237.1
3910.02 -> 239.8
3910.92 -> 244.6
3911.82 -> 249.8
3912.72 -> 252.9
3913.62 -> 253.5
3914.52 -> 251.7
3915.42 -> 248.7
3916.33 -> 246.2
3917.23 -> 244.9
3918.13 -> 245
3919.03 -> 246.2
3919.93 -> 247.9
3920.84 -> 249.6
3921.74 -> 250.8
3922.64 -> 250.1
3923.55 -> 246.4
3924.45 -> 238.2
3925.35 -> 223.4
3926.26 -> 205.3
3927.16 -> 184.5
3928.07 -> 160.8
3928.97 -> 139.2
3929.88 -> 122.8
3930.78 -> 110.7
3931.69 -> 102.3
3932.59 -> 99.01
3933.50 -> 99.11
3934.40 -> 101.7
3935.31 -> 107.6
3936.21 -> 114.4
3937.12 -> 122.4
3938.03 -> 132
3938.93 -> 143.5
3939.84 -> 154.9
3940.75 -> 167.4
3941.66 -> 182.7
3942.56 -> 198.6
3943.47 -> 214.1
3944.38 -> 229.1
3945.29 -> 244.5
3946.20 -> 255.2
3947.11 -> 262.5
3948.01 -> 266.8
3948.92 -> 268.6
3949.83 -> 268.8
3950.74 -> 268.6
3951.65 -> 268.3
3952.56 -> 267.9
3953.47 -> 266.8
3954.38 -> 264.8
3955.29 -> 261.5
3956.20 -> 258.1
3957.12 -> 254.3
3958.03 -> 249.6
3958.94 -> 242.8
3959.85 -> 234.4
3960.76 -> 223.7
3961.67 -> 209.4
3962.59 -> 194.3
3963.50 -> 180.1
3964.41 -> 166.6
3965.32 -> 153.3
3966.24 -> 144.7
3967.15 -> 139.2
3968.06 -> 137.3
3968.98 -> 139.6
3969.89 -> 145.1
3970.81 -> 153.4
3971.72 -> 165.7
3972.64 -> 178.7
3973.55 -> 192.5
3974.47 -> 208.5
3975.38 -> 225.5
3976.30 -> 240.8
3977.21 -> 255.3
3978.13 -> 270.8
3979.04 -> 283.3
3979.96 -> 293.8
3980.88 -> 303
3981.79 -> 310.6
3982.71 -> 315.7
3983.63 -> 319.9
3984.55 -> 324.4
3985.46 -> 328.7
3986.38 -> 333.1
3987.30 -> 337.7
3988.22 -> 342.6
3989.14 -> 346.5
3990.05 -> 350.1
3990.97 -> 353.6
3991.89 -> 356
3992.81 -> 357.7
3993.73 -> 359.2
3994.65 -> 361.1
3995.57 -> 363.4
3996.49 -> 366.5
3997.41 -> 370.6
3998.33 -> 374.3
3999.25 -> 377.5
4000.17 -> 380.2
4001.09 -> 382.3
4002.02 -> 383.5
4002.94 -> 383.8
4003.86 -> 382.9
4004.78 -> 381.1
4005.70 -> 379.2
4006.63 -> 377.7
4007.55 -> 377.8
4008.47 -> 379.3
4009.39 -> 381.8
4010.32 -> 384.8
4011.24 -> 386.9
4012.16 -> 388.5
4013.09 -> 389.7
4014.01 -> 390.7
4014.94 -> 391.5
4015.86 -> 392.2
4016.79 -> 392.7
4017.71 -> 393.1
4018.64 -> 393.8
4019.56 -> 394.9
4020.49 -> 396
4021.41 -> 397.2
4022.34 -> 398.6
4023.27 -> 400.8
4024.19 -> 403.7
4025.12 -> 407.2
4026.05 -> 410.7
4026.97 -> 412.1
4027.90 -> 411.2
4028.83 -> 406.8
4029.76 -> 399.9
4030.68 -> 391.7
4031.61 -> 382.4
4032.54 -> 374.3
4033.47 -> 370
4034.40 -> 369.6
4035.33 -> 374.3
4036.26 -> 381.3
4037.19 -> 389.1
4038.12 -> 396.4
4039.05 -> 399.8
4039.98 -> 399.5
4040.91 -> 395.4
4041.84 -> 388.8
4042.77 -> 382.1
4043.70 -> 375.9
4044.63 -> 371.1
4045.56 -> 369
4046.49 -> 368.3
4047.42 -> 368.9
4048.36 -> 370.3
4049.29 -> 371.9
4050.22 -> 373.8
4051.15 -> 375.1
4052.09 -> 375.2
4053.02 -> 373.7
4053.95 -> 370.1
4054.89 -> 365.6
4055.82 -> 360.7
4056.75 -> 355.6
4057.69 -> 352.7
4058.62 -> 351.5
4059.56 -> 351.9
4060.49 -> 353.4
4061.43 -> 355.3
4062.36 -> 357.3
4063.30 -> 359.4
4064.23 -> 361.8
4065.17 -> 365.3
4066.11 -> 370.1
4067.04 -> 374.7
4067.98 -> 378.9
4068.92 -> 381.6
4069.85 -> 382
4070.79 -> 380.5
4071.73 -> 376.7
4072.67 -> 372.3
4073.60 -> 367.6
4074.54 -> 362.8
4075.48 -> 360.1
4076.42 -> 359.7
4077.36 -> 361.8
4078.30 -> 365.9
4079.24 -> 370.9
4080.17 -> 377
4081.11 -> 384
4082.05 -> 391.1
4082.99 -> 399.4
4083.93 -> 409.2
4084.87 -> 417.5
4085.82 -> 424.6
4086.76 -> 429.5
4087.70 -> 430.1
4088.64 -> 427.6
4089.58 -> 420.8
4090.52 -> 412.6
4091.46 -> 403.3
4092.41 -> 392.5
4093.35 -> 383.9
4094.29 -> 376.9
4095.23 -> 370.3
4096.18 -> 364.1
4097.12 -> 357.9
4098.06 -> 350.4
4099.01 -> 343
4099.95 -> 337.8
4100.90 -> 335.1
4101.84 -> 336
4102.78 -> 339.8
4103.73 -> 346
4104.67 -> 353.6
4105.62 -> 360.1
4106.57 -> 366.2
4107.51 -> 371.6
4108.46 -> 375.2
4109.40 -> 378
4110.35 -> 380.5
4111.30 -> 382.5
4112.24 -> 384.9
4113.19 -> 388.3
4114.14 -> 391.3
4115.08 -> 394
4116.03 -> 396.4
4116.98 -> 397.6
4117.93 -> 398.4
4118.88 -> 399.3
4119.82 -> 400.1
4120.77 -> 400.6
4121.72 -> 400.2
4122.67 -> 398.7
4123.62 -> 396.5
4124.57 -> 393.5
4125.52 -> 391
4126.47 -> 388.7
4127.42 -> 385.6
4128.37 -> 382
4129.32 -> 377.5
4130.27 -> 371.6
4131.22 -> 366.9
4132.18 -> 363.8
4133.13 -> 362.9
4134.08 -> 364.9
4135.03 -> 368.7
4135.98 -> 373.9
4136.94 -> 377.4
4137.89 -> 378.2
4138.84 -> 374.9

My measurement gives 1.95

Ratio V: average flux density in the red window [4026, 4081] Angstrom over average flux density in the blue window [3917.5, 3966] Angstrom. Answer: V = 1.8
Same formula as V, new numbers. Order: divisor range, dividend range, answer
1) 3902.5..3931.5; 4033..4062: 1.65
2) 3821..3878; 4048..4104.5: 1.98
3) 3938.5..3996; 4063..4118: 1.51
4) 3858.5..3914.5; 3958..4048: 1.49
